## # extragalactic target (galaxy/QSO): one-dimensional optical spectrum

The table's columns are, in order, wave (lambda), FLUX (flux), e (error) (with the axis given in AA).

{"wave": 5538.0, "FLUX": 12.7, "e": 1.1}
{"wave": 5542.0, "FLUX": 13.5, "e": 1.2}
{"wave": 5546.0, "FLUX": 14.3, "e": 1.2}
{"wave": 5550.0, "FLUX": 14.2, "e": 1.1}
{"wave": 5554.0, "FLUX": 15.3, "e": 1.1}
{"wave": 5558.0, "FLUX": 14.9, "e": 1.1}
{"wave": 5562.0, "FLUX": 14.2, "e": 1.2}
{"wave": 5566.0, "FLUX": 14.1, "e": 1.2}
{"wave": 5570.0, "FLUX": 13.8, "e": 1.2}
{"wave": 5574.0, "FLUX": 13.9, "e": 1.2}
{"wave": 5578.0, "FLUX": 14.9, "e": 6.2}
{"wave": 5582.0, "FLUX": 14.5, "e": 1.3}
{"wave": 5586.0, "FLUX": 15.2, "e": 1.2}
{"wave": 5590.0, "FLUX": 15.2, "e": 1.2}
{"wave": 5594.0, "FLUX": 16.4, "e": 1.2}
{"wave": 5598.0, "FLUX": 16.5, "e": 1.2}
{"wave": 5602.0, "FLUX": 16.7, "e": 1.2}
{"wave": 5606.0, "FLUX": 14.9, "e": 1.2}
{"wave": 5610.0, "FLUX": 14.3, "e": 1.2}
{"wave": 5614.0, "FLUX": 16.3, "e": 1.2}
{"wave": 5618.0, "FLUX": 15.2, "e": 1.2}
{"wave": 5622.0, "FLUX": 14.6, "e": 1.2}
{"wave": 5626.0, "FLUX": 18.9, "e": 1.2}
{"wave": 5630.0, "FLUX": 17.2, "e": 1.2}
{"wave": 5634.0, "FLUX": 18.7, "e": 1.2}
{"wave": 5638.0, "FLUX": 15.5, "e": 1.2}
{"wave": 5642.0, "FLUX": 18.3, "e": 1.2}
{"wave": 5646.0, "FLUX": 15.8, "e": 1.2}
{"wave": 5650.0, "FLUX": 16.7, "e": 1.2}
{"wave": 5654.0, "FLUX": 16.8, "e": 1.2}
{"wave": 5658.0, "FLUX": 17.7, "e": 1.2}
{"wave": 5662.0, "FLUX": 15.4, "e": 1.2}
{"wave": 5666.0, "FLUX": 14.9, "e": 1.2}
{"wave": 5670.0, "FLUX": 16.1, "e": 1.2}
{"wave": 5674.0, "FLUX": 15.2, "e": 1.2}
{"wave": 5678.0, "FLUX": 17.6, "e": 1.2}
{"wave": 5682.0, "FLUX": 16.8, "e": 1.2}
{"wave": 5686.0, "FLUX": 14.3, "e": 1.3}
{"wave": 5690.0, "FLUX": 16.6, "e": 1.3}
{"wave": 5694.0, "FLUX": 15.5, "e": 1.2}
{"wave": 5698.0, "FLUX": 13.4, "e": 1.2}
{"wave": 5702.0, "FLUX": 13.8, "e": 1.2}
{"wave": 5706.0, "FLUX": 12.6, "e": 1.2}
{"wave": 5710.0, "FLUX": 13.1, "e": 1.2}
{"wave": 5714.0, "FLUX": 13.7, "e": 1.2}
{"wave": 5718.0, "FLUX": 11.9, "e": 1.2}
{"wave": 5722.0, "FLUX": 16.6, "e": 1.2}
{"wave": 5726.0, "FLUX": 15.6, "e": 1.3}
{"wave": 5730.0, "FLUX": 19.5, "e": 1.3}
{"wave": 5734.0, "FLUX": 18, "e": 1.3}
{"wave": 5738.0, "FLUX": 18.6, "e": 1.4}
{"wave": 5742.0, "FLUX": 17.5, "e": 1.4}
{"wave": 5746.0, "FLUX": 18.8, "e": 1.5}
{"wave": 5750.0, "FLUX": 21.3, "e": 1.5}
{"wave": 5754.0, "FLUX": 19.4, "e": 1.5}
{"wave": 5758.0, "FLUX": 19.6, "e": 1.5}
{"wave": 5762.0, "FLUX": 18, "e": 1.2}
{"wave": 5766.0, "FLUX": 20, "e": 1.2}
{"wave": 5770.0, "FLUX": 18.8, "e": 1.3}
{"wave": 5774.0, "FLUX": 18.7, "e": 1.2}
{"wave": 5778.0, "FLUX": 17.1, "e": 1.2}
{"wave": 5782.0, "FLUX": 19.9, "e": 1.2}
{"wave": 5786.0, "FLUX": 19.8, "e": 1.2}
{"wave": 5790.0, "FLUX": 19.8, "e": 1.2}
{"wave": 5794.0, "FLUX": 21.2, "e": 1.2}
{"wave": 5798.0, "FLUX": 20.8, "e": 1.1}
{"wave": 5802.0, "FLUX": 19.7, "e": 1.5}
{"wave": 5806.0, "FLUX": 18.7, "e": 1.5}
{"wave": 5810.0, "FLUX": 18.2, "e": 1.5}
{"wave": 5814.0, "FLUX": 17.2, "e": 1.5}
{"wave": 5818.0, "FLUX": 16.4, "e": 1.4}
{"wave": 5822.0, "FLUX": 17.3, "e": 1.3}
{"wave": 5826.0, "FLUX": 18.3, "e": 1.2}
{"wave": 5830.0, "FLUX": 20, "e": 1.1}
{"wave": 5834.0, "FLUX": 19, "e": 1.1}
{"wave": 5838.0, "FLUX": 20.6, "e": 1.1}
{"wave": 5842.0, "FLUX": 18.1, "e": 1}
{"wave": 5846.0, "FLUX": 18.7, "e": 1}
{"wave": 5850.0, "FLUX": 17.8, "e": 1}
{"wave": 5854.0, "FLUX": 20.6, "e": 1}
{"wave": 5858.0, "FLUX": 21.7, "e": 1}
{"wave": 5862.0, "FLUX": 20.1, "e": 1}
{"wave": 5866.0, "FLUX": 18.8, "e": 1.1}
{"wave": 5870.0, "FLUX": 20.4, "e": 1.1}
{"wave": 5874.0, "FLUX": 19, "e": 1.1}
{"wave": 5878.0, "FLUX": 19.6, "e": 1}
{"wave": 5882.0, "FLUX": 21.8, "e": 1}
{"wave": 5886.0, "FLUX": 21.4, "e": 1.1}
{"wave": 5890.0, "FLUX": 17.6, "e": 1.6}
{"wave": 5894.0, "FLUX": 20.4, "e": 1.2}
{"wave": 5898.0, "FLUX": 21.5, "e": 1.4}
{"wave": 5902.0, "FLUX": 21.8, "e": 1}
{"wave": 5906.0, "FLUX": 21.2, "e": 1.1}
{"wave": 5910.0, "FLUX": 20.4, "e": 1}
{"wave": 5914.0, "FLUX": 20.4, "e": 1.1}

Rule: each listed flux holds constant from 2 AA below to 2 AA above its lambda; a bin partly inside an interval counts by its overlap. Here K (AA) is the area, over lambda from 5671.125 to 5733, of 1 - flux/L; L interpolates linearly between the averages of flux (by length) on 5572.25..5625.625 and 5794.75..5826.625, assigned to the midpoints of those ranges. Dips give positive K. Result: 6.3 AA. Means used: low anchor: 15.4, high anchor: 18.4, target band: 15.1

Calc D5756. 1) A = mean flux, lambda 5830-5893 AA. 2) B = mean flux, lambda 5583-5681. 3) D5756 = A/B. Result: 1.2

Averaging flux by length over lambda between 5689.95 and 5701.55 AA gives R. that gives 14.7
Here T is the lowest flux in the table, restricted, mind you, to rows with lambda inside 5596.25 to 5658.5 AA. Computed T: 14.3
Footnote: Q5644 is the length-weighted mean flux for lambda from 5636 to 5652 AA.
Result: 16.6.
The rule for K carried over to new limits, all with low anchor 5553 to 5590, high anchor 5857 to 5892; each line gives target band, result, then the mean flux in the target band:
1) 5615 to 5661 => -3.1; 16.8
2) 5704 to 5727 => 4.4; 13.8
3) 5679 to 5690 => 0.4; 15.9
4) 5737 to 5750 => -0.8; 18.7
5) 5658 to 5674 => 0.5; 15.7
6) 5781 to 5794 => -1.1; 20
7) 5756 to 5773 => -1.0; 19.1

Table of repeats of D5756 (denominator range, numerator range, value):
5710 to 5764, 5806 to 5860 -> 1.08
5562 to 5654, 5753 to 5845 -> 1.20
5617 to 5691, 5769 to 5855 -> 1.15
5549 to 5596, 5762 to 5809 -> 1.32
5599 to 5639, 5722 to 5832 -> 1.16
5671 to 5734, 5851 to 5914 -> 1.34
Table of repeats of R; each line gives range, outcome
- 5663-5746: 15.6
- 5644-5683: 16.3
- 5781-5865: 19.2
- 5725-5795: 19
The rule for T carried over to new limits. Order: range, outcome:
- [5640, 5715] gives 12.6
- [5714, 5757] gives 11.9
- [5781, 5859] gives 16.4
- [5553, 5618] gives 13.8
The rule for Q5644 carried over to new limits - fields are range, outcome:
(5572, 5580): 14.4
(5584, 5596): 15.6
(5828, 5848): 19.3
